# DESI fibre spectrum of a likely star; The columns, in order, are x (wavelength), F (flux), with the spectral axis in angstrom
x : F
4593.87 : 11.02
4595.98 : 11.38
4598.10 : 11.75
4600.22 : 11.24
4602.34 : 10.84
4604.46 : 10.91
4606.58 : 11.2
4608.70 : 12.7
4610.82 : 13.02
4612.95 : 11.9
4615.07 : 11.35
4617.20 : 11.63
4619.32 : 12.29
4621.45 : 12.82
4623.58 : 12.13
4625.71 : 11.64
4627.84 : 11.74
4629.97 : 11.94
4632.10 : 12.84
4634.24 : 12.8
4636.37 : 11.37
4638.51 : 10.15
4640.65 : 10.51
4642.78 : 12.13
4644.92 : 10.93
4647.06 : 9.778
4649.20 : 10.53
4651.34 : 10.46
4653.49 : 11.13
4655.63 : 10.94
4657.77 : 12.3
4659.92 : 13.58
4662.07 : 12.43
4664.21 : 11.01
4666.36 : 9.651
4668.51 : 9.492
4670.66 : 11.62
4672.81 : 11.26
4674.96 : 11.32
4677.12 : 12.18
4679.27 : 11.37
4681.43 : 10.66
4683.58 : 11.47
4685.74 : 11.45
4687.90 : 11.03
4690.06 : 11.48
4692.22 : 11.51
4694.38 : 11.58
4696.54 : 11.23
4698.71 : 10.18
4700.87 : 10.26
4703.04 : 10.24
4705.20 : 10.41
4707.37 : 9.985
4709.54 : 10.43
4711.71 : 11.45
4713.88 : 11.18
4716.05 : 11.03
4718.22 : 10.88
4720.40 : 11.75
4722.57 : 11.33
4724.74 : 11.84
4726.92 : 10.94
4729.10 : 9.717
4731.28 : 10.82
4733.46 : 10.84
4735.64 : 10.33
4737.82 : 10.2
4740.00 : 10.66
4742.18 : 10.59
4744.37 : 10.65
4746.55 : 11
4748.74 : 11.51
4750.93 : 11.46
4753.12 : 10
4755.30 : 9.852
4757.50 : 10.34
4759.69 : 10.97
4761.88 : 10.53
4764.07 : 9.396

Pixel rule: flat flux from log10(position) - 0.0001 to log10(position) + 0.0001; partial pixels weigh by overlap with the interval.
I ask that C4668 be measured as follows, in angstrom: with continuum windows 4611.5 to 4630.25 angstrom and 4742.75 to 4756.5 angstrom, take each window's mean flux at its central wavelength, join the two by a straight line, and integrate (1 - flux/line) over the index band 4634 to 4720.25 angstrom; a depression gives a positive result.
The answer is 2.61 angstrom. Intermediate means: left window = 12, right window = 10.7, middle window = 11.1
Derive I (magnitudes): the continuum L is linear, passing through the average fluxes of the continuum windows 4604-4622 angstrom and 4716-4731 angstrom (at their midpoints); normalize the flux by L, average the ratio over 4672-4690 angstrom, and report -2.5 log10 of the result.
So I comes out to 0.01 mag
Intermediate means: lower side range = 12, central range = 11.3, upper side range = 11.1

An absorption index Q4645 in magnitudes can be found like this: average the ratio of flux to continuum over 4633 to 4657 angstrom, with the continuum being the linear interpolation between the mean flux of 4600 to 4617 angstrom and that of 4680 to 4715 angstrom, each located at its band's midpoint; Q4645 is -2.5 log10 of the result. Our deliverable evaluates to 0.034 mag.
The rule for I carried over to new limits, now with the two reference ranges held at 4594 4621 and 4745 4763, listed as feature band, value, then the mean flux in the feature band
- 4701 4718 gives 0.03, 10.7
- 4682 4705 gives 0.01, 11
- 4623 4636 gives -0.06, 12.1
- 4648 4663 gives -0.02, 11.6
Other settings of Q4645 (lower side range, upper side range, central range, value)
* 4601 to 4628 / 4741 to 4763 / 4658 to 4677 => 0.003 mag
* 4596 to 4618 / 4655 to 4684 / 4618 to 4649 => -0.008 mag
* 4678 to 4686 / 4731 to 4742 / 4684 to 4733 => -0.004 mag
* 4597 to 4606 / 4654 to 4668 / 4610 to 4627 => -0.074 mag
